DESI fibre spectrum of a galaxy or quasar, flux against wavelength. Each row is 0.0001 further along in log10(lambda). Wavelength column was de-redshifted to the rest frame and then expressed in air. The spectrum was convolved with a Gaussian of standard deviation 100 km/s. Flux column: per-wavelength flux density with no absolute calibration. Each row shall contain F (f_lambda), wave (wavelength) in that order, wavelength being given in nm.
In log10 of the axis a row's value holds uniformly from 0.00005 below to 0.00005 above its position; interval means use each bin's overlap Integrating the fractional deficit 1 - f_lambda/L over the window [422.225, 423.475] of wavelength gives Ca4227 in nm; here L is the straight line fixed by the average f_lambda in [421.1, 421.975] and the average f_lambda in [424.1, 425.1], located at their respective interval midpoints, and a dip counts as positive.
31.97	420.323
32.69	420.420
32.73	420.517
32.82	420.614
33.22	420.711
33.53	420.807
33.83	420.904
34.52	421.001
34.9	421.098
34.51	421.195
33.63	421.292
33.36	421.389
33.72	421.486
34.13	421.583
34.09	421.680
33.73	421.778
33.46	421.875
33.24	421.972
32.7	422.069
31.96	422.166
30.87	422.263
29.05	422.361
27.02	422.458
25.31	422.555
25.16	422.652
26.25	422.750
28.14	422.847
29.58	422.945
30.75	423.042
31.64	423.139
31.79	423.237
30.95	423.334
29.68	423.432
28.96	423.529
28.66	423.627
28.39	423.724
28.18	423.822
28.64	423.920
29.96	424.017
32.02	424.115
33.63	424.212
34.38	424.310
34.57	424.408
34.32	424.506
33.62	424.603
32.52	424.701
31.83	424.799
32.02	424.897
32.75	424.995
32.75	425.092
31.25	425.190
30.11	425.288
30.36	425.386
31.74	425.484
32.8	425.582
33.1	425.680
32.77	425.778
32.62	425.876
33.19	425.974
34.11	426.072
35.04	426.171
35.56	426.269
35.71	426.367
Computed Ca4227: 0.17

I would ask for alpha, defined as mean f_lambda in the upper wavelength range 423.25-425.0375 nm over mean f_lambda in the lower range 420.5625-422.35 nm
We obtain 0.94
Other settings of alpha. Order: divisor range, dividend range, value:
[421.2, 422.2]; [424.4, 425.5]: 0.96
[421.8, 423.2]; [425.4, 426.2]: 1.11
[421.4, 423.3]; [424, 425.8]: 1.06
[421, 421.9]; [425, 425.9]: 0.94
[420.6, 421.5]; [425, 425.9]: 0.94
